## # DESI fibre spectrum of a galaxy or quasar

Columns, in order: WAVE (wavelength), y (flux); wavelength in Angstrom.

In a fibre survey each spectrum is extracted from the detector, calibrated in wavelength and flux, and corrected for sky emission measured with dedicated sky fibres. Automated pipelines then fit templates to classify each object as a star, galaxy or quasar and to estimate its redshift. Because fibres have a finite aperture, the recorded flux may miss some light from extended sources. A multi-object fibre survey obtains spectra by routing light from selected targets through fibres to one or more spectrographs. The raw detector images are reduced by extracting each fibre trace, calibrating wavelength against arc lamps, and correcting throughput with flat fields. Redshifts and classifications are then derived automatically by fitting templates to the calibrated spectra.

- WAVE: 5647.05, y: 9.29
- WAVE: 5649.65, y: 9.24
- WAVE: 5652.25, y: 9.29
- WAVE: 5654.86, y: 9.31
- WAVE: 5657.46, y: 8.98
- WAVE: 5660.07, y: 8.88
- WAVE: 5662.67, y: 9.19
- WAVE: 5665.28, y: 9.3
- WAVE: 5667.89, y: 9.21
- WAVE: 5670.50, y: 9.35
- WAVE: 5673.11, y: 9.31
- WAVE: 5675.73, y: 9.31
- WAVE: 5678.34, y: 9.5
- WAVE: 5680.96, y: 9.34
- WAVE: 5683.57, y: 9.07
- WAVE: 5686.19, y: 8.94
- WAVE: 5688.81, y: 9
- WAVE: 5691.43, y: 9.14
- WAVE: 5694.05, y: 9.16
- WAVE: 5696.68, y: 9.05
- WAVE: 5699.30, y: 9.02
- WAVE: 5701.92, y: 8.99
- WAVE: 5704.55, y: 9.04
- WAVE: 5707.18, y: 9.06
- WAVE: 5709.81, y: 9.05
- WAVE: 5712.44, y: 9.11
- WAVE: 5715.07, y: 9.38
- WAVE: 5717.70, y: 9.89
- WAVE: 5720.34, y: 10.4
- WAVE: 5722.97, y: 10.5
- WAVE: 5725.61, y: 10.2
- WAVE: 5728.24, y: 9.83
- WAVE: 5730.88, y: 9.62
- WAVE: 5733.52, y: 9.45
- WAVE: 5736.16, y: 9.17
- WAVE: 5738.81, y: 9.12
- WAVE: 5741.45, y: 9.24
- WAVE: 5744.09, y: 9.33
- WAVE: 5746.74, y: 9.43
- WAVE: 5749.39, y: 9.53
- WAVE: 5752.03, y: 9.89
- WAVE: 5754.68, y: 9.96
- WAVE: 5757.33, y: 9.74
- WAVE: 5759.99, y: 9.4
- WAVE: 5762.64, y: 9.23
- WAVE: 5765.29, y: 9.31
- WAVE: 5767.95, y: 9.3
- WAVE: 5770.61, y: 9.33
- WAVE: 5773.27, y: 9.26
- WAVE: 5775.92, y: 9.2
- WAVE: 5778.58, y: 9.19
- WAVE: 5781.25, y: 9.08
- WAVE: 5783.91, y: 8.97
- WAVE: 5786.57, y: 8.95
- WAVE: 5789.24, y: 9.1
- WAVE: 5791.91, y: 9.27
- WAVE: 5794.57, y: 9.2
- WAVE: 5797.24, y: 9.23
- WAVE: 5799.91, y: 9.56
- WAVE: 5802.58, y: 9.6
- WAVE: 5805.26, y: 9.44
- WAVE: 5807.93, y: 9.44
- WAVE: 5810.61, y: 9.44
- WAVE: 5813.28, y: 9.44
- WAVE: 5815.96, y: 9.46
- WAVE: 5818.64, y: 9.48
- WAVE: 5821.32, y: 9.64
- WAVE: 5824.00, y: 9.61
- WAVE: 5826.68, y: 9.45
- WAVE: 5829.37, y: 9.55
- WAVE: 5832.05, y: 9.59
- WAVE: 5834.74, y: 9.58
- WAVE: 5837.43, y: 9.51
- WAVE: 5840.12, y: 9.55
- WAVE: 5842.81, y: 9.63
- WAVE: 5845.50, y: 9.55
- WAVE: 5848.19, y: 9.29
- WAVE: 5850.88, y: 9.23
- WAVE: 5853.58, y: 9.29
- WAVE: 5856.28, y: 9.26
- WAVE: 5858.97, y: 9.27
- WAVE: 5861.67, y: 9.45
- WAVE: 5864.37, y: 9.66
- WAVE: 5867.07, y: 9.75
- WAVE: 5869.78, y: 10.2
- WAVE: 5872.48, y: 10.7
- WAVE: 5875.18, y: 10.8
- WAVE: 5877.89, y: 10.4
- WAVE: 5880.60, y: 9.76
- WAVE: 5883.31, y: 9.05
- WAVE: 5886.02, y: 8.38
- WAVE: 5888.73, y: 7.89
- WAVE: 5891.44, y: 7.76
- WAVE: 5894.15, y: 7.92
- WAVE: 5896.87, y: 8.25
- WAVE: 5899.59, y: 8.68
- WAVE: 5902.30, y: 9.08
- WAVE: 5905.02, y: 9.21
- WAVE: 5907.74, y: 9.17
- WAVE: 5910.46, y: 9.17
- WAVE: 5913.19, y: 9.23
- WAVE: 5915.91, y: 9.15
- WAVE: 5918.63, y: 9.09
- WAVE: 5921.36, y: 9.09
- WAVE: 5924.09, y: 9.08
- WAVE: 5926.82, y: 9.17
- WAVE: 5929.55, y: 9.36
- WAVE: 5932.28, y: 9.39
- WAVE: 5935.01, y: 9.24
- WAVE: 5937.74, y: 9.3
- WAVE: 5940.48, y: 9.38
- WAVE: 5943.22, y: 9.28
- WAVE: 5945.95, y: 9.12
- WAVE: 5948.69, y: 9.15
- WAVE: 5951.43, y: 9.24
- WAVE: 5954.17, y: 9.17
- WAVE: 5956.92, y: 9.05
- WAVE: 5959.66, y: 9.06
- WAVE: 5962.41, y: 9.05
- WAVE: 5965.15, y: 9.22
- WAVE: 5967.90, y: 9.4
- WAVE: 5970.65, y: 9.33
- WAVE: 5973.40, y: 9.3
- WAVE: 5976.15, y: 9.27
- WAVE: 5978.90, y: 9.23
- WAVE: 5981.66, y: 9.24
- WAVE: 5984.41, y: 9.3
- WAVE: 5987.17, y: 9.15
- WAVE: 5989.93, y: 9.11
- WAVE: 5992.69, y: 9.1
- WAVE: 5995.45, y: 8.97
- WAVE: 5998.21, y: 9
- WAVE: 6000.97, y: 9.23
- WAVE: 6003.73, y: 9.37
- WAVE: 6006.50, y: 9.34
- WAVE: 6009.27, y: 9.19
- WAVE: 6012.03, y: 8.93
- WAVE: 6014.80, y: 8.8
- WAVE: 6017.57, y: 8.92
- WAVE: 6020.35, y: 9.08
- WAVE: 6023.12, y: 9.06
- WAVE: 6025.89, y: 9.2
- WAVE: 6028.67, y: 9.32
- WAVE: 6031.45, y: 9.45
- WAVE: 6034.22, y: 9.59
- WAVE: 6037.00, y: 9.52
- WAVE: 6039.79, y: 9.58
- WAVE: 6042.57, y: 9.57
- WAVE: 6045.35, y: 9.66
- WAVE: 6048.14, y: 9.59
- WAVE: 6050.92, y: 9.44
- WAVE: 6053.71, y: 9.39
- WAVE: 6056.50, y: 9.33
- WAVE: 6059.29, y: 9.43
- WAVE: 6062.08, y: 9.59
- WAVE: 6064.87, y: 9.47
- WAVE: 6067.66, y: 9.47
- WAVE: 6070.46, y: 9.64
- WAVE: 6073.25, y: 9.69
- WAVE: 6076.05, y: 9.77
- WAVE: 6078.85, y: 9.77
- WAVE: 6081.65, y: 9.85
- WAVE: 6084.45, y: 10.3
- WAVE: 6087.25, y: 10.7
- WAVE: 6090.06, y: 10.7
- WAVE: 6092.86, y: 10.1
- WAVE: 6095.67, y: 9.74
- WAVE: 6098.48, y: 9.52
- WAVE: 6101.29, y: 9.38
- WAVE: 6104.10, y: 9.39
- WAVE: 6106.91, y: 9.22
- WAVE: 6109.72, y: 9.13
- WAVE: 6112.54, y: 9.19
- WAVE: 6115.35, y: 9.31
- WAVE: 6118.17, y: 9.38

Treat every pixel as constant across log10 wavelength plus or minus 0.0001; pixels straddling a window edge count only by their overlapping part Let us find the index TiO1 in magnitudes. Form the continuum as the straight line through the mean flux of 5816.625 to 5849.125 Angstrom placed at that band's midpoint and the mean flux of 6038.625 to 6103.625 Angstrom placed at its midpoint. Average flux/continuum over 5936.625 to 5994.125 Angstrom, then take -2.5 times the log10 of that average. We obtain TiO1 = 0.05 mag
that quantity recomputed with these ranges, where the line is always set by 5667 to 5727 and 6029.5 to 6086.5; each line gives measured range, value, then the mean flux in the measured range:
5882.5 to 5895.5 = 0.16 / 8.17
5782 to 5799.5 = 0.03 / 9.15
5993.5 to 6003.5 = 0.05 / 9.11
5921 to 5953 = 0.03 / 9.24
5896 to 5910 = 0.07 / 8.92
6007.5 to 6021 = 0.07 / 8.99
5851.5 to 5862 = 0.02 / 9.3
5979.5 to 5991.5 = 0.04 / 9.19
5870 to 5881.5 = -0.10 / 10.4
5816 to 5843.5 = -0.01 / 9.55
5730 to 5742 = 0.01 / 9.31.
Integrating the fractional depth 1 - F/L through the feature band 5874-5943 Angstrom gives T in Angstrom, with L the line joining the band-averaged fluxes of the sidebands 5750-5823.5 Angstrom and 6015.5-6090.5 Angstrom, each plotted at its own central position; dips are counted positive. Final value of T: 2.84 Angstrom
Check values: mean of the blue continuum 9.38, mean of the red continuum 9.57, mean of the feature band 9.08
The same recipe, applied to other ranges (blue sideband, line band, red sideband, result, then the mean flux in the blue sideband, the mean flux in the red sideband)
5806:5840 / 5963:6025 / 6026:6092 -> 3.1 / 9.52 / 9.68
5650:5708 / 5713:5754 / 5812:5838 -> -1.6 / 9.16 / 9.53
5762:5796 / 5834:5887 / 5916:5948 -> -2.4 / 9.18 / 9.22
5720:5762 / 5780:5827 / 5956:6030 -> 0.9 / 9.65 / 9.16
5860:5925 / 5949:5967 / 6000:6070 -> 0.3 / 9.2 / 9.35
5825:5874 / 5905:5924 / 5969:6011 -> 0.5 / 9.59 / 9.21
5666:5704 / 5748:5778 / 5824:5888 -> -0.3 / 9.17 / 9.59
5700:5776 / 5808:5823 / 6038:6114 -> 0.0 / 9.48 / 9.65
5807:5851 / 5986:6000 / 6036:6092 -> 0.9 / 9.5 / 9.73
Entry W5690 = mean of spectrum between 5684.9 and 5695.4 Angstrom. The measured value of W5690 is 9.06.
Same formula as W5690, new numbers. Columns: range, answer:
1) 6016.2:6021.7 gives 8.99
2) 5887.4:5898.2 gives 7.96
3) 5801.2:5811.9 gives 9.47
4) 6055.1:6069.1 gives 9.46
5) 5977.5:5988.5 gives 9.23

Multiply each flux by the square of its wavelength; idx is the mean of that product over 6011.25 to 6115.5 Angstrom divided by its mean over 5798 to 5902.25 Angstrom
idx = 1.09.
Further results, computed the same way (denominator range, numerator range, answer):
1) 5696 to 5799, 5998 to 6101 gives 1.12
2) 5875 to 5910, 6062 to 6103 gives 1.18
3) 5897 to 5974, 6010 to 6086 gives 1.07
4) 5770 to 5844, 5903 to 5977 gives 1.03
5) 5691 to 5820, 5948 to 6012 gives 1.06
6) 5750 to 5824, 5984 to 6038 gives 1.06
